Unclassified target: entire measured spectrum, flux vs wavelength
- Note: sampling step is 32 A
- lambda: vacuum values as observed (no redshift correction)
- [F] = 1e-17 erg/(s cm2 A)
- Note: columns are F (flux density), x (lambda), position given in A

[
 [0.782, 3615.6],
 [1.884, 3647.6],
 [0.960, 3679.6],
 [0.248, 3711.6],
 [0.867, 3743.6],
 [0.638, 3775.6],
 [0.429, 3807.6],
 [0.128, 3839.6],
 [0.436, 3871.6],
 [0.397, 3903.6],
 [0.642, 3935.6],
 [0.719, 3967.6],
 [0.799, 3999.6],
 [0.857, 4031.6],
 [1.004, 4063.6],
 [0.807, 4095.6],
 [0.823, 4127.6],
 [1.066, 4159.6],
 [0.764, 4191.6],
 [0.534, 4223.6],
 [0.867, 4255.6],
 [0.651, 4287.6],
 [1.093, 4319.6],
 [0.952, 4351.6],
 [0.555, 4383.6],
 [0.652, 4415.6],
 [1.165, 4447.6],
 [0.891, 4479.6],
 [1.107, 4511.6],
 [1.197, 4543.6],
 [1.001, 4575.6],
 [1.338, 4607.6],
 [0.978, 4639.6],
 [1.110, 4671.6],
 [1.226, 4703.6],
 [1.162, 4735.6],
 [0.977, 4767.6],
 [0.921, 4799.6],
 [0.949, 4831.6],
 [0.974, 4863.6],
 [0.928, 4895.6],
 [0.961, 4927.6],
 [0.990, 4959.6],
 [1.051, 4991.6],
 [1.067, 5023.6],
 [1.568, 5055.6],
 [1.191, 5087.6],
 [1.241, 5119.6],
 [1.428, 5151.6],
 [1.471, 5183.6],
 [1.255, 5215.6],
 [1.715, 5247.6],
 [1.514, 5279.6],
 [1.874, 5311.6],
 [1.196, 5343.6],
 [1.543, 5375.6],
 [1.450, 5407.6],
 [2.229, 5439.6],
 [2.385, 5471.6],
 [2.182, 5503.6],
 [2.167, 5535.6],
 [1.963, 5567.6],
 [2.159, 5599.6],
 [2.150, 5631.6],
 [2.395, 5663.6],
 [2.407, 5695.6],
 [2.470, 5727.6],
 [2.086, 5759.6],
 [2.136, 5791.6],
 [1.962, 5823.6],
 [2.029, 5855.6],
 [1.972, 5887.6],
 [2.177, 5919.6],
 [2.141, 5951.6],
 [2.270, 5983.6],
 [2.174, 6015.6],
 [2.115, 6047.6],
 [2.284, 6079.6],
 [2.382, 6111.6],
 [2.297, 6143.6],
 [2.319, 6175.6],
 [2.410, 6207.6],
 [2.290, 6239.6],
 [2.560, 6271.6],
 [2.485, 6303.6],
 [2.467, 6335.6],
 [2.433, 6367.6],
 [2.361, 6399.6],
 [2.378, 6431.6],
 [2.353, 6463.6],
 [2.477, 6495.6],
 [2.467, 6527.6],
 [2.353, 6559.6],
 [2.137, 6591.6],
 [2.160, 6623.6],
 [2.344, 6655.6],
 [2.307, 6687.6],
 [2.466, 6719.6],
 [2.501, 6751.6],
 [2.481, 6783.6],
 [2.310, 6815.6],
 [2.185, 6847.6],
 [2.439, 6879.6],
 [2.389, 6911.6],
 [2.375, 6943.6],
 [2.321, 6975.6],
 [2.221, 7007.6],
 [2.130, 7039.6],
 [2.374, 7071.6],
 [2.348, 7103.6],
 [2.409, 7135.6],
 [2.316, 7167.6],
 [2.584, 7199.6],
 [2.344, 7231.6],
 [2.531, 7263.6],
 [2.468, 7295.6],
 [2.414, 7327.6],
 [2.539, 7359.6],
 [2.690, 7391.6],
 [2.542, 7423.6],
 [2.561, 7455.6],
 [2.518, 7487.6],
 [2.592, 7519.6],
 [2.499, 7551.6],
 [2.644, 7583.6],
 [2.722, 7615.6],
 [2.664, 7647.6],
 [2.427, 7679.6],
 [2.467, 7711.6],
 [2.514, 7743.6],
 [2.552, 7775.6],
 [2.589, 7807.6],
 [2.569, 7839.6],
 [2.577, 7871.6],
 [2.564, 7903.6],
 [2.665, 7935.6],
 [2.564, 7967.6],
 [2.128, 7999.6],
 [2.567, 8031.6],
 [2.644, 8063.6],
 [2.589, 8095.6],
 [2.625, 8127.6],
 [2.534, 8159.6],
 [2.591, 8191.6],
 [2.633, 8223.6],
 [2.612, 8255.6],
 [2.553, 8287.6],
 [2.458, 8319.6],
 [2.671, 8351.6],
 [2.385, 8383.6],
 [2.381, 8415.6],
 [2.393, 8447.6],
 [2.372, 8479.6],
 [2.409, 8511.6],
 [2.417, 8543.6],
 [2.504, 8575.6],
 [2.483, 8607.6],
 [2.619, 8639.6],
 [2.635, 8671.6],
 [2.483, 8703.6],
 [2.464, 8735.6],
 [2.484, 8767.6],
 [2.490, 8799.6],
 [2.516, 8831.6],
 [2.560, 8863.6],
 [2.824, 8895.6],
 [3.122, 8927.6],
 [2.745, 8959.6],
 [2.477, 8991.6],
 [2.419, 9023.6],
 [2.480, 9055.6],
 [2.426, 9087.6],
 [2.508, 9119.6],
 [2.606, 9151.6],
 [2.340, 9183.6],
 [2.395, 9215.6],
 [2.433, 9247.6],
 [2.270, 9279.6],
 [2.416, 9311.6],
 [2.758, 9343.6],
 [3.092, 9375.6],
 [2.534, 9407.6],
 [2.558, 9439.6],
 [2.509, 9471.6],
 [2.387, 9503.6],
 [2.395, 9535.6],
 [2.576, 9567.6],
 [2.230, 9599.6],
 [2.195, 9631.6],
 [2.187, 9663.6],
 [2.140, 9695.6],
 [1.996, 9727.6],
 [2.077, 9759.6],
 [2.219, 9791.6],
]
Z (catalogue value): 0.36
